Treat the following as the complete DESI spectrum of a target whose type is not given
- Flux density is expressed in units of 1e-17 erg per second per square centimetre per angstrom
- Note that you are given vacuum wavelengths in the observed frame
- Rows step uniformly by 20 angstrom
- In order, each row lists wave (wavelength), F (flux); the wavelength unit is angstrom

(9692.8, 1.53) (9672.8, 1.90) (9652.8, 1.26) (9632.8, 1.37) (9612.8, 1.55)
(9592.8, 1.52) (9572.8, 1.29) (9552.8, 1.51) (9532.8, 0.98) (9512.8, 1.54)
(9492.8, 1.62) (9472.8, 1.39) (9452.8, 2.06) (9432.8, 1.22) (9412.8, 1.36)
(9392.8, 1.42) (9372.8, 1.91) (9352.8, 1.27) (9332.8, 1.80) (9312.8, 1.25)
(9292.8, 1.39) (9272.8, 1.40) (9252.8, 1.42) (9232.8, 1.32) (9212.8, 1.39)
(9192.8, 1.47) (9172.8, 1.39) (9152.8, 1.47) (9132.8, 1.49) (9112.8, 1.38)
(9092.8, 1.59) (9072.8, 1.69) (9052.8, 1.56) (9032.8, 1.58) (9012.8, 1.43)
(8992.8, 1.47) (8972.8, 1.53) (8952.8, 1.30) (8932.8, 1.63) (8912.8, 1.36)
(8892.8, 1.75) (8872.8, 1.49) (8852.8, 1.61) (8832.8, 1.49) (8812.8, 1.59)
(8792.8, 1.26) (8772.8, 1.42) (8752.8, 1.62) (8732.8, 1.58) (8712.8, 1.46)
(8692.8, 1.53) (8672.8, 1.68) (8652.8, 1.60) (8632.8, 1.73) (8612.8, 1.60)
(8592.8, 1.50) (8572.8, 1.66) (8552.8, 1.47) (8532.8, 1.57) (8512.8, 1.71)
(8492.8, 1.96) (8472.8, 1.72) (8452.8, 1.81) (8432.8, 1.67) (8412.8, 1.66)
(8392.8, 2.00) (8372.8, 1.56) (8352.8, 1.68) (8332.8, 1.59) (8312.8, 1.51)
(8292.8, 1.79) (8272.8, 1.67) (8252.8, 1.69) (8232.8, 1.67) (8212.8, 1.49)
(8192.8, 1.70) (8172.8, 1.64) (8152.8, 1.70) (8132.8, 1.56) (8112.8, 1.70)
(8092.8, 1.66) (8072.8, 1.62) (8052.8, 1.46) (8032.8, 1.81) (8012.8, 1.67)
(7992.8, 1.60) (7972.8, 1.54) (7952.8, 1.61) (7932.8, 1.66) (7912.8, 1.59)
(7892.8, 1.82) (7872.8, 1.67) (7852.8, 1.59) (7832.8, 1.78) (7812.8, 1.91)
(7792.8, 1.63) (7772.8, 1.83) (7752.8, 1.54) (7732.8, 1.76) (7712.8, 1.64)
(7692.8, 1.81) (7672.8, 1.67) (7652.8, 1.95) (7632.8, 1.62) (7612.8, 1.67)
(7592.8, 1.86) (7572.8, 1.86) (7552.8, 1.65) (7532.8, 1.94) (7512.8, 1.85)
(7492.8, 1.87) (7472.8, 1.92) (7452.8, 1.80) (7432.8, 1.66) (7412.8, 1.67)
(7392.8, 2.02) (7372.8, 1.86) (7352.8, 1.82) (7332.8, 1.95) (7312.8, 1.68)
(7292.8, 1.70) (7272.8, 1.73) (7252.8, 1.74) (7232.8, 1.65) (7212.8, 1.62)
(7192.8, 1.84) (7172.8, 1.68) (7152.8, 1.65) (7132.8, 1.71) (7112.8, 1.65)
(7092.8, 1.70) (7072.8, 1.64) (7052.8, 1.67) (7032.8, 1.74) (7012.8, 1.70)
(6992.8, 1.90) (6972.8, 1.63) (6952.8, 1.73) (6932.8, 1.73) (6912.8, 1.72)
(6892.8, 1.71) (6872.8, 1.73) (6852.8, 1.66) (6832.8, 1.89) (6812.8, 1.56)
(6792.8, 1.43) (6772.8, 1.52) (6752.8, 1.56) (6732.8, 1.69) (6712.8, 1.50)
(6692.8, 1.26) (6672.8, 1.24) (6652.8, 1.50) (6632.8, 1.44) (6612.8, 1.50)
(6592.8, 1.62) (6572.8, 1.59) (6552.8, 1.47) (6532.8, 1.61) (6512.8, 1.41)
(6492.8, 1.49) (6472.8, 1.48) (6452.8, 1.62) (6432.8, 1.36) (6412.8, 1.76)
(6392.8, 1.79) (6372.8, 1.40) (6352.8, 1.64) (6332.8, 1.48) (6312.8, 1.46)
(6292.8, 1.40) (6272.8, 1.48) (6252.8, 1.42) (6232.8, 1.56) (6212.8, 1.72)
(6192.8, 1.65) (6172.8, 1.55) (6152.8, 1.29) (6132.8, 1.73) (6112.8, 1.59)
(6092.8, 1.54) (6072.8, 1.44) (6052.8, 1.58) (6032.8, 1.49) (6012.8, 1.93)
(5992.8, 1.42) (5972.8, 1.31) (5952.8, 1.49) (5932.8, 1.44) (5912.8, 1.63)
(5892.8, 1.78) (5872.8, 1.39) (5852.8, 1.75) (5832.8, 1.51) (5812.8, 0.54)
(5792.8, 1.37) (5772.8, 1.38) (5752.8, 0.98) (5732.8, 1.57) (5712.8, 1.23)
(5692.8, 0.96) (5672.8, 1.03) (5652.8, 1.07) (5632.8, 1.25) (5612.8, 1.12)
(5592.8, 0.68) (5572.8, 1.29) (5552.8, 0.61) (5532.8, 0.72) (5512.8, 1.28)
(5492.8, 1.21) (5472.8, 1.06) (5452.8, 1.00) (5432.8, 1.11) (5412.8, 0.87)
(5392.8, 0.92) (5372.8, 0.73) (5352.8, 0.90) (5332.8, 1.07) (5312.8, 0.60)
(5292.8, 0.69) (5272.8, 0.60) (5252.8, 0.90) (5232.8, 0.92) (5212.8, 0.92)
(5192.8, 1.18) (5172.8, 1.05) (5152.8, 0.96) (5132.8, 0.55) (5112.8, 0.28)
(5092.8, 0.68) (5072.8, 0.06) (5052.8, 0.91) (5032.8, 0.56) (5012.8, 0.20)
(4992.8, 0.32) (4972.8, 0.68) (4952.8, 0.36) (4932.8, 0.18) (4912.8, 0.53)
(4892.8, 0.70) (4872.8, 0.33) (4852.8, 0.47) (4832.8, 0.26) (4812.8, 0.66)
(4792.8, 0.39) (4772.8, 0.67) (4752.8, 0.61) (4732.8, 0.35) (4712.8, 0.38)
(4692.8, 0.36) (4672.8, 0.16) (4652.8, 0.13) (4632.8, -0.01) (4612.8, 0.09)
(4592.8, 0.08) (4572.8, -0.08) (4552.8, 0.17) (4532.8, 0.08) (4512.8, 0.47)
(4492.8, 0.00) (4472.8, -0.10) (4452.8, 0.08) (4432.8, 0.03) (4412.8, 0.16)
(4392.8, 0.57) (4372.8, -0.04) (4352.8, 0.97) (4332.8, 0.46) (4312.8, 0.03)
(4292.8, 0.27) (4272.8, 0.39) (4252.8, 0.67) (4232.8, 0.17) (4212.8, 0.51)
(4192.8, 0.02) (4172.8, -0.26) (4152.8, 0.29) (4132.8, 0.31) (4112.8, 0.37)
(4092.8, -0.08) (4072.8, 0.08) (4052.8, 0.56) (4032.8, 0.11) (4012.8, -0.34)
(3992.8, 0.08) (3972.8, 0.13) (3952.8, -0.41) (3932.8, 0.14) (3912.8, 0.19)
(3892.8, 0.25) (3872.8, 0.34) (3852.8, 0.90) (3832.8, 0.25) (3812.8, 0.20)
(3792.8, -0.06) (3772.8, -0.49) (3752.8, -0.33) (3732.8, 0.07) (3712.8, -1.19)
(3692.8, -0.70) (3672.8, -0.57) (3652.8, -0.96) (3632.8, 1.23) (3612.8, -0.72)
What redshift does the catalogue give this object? 0.289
